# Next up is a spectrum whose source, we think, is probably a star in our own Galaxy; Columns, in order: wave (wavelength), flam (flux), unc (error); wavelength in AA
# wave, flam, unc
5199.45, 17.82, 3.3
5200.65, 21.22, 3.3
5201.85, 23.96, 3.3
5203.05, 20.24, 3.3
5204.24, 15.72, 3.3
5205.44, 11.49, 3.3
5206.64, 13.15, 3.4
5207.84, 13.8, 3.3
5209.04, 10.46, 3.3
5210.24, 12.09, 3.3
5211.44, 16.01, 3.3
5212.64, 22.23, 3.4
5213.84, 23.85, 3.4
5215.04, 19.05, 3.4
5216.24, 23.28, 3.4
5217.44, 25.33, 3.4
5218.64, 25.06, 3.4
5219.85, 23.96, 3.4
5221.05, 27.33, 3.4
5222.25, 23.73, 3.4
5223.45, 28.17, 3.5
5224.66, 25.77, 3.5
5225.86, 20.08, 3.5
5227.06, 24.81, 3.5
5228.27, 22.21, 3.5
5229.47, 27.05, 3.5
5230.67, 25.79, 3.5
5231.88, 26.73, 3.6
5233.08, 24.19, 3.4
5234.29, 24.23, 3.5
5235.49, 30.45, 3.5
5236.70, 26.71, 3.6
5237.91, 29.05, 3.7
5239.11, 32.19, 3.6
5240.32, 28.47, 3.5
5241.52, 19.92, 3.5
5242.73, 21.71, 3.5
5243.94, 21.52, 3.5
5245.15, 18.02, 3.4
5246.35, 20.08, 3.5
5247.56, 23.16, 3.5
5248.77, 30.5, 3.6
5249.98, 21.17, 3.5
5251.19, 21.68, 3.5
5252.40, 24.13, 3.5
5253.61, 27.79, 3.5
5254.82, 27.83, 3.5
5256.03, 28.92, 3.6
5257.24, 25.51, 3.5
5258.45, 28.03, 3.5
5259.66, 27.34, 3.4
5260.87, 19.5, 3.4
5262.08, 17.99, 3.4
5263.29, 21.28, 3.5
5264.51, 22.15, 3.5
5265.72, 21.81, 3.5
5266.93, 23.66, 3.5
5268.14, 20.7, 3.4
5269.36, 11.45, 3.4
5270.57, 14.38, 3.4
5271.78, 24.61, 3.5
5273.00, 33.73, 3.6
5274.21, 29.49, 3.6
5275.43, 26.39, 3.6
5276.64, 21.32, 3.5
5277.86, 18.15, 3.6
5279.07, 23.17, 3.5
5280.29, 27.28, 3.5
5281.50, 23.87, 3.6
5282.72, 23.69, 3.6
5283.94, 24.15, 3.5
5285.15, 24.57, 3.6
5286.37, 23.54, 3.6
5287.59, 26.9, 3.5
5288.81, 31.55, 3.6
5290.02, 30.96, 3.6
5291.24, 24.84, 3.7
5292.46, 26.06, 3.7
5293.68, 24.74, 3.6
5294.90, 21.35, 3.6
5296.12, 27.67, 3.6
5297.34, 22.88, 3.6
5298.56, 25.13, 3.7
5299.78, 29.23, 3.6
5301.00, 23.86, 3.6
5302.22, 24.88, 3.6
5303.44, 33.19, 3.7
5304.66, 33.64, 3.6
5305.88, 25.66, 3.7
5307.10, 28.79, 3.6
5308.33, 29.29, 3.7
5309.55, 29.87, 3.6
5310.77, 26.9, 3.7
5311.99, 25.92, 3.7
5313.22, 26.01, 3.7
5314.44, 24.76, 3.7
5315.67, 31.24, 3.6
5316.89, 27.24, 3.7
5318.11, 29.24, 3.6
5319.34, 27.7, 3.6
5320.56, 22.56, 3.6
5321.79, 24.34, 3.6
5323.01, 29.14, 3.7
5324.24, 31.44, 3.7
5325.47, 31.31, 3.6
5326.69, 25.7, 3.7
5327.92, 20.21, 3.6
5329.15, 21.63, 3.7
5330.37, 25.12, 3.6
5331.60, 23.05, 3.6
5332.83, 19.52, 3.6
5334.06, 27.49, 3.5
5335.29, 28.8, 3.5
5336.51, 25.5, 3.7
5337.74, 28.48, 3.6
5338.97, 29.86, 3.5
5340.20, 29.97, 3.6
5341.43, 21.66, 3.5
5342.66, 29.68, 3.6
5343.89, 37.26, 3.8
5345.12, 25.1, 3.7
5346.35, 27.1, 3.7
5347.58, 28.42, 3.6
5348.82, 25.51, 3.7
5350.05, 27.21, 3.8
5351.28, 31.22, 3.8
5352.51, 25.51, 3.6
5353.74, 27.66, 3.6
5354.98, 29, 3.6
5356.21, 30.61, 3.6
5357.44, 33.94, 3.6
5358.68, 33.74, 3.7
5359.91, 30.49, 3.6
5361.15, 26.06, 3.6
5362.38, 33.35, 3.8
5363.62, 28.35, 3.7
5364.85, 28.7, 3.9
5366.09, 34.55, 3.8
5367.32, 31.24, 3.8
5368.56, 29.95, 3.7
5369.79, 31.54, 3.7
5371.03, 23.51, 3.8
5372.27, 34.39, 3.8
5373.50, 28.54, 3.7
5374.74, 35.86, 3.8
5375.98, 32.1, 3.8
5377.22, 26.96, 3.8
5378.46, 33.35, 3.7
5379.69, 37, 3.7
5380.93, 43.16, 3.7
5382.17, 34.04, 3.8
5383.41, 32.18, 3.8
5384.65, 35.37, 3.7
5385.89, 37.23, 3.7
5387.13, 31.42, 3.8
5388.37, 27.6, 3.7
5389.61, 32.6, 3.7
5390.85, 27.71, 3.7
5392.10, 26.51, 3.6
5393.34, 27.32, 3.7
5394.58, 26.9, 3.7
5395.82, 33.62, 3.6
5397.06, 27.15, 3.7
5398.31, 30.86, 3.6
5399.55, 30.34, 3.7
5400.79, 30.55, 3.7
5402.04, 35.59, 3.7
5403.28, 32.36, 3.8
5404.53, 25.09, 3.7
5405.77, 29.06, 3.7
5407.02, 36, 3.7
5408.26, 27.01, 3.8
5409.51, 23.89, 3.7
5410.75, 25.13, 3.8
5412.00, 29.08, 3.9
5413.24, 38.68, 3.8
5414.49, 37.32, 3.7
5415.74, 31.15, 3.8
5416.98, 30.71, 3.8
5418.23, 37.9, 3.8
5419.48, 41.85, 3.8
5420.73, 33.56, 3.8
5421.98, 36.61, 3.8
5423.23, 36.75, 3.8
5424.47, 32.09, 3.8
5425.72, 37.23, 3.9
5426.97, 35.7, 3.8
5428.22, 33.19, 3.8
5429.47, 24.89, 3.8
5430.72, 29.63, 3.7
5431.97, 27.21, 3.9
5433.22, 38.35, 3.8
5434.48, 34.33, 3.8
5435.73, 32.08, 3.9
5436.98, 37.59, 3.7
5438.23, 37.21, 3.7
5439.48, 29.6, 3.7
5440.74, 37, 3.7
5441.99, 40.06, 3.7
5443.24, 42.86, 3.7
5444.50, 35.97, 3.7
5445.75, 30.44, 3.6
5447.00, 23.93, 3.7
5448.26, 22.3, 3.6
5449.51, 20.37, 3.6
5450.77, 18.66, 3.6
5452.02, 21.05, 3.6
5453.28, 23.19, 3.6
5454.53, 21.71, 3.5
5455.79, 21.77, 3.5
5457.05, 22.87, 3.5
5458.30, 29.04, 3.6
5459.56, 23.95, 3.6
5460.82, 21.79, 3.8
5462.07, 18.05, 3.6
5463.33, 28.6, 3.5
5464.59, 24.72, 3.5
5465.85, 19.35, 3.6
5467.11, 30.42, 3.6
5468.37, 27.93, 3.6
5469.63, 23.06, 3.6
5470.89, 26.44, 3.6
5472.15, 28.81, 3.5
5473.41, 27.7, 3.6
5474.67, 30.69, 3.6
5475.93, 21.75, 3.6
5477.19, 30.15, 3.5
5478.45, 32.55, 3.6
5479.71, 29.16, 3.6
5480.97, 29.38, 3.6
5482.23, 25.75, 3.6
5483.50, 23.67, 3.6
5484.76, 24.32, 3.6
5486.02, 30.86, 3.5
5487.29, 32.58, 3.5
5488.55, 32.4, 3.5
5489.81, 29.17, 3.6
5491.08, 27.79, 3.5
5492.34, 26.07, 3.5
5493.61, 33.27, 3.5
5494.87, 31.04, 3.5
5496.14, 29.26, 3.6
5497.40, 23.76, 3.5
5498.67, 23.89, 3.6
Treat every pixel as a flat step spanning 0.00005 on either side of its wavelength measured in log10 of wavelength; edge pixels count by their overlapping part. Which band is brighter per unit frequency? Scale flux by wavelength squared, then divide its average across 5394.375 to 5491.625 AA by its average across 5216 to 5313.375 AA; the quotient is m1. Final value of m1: 1.26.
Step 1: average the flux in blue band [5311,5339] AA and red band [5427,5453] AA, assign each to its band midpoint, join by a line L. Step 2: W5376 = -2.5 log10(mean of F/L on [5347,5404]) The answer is -0.095 mag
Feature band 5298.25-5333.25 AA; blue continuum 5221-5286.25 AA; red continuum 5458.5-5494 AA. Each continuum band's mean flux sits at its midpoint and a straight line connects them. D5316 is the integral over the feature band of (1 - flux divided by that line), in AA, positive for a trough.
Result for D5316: -2.6 AA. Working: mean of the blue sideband 24.2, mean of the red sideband 27.1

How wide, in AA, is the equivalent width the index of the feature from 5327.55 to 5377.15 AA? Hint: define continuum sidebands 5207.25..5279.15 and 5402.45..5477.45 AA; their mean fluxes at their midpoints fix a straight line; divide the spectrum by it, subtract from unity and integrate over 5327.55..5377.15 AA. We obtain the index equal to -3.2 AA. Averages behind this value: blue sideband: 23.3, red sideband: 29.6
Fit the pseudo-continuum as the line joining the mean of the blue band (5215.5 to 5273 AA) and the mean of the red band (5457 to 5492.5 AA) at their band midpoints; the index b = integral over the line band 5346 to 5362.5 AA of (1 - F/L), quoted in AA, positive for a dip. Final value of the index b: -2.41 AA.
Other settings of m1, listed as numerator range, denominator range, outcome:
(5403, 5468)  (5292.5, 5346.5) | 1.16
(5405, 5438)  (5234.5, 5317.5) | 1.38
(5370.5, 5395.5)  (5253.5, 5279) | 1.42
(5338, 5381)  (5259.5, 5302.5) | 1.30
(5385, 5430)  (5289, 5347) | 1.22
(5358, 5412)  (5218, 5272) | 1.36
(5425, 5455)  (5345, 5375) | 1.06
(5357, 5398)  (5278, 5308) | 1.24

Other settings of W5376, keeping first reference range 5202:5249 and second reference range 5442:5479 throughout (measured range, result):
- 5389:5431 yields -0.24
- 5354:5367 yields -0.25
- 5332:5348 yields -0.14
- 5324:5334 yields -0.03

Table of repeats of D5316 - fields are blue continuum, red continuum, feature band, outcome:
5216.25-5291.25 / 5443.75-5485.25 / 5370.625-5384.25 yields -4.31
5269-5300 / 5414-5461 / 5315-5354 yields -0.47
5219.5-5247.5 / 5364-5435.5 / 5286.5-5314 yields 0.55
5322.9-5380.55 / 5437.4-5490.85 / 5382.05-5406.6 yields -1.97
